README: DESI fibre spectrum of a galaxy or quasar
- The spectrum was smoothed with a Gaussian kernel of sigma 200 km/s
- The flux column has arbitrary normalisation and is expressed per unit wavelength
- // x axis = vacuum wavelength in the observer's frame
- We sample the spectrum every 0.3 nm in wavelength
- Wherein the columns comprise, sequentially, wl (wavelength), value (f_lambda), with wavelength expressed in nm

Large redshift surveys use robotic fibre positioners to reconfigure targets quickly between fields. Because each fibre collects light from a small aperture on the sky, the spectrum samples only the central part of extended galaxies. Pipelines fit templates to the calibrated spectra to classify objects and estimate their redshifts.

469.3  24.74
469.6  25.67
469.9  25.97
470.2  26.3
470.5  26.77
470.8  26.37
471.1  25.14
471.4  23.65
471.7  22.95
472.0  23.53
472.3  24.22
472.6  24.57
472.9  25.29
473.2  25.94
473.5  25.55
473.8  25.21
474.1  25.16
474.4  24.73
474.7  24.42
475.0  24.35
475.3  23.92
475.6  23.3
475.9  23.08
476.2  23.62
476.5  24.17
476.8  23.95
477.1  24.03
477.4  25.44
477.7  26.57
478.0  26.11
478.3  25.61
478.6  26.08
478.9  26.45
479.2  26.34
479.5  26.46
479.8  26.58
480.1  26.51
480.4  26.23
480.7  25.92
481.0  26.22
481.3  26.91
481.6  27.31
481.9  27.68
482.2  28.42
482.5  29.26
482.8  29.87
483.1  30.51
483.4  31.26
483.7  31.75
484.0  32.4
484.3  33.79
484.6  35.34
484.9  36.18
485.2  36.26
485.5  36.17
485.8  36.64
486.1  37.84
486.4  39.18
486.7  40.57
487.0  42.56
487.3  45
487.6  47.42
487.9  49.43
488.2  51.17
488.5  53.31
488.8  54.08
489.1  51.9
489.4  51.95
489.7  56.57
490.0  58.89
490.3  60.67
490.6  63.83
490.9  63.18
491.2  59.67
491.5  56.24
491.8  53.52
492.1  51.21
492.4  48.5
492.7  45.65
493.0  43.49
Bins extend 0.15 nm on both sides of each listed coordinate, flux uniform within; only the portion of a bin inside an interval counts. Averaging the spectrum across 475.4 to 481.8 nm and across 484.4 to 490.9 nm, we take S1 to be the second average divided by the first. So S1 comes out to 1.8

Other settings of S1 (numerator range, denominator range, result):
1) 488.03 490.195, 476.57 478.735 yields 2.13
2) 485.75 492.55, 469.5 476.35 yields 2.07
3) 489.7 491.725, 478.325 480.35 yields 2.27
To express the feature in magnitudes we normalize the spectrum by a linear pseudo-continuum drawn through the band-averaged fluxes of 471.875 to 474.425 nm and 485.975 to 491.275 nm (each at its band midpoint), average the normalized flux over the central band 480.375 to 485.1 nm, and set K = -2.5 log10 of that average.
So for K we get 0.35 mag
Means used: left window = 24.9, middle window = 30.1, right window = 51.5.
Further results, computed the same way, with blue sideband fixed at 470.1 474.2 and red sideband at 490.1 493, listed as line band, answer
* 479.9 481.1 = 0.40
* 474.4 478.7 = 0.28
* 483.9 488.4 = 0.17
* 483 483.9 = 0.34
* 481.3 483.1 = 0.39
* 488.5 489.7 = -0.04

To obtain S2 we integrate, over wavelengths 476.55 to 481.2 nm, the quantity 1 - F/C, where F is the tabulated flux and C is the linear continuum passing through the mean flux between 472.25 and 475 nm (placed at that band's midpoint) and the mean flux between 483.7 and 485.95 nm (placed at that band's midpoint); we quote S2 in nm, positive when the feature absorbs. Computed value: 0.60 nm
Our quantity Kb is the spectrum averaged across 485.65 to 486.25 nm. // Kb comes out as 37.2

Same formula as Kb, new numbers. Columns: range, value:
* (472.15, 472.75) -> 24.4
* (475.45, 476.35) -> 23.3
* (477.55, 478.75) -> 26.1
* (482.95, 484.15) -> 31.5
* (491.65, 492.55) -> 51.1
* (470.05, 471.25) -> 26.1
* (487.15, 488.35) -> 48.3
